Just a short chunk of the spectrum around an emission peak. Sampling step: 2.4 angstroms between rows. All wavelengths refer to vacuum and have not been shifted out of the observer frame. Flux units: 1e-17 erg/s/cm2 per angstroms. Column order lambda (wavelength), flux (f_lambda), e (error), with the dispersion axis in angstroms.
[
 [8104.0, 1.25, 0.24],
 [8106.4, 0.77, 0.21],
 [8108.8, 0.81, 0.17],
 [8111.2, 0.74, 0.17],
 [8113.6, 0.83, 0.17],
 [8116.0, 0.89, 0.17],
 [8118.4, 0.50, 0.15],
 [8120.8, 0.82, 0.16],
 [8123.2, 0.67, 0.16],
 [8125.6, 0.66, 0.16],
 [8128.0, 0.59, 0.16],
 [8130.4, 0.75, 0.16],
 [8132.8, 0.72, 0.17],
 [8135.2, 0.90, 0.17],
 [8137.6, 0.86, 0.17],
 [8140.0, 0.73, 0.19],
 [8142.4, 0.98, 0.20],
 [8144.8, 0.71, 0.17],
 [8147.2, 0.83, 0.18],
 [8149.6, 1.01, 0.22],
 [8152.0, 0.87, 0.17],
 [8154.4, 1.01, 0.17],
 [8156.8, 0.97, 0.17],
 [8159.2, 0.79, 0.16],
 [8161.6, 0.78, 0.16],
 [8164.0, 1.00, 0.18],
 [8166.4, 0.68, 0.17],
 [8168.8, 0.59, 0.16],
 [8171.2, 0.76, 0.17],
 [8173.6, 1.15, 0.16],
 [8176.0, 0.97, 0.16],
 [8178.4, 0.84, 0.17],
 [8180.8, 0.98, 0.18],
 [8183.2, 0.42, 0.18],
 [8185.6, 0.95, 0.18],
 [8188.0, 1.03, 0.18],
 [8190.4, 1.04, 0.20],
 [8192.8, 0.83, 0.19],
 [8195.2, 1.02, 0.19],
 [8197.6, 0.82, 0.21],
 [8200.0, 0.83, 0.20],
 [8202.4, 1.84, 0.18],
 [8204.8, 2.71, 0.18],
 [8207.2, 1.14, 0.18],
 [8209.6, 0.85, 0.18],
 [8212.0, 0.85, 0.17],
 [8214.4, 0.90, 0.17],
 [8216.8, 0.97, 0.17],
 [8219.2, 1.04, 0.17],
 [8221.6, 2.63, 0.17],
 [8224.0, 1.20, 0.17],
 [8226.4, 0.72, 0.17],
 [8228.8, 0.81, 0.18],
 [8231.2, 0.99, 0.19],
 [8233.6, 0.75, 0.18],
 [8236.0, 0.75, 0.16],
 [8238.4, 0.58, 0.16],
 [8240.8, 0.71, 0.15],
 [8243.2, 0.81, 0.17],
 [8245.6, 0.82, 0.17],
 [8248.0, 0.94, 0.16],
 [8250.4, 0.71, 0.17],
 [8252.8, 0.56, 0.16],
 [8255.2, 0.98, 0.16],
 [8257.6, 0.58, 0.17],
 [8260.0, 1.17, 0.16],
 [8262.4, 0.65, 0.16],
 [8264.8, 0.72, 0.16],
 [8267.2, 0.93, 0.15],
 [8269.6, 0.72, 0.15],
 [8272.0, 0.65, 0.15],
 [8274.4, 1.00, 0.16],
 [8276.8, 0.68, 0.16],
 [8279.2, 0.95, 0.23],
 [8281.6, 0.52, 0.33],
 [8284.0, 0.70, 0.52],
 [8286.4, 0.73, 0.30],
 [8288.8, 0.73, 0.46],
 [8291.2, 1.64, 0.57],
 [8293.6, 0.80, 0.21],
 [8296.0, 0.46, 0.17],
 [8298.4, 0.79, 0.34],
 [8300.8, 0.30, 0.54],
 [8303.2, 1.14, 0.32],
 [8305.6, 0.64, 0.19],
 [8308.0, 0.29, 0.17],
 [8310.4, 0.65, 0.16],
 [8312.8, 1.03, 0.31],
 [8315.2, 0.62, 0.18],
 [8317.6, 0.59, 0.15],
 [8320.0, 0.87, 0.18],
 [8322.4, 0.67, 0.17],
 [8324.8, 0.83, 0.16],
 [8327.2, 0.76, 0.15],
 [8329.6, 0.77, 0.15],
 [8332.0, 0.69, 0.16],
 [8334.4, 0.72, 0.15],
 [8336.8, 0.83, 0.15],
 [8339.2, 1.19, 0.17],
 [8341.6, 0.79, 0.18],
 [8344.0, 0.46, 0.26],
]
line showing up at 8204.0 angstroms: [S II] 6716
